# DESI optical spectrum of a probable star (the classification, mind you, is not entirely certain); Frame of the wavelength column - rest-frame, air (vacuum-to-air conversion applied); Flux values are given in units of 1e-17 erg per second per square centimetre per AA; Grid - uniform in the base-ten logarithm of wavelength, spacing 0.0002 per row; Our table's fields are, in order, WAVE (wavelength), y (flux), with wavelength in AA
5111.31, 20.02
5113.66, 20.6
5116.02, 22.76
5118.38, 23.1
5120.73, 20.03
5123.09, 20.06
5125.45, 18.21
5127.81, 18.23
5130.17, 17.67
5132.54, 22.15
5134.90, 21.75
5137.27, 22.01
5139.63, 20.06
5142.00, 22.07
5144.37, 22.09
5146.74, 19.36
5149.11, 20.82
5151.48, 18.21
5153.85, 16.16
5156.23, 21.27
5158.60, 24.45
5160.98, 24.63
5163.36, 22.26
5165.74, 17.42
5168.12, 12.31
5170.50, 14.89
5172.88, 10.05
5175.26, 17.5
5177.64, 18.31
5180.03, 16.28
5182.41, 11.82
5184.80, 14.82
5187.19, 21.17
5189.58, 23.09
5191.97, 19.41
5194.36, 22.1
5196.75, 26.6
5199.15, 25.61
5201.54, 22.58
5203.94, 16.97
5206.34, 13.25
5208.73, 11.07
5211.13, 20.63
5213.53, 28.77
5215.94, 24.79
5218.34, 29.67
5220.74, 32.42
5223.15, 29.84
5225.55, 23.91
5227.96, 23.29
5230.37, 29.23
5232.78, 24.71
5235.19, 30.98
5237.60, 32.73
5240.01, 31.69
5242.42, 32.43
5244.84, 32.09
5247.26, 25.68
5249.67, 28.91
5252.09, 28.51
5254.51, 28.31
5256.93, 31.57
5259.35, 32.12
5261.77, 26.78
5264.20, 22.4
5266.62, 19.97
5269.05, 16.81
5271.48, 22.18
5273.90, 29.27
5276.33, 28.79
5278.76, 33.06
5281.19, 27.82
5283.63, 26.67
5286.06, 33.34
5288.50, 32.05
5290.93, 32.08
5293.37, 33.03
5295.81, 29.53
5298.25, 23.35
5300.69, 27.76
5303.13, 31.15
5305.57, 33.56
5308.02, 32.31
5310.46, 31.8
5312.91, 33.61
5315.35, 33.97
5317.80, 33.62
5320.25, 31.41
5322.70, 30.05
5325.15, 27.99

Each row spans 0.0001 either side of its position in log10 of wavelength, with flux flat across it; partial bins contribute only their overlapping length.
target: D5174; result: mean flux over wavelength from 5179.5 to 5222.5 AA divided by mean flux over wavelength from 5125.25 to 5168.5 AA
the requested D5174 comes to 1.1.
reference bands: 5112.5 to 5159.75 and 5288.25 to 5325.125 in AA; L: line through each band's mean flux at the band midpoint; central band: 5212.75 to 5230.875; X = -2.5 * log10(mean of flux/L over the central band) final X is -0.07 mag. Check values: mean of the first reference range 20.5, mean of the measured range 27.6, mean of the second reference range 31.2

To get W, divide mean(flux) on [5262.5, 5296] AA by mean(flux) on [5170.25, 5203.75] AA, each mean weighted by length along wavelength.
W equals 1.46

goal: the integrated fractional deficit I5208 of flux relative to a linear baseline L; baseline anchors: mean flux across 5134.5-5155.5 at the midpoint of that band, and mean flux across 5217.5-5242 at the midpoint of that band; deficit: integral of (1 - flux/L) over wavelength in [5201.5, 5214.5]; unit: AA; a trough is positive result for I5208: 4.1 AA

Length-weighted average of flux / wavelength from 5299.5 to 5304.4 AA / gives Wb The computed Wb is 29.5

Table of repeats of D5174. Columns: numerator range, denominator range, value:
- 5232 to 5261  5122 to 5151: 1.48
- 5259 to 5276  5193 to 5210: 1.22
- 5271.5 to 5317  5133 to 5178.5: 1.58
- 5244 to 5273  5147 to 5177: 1.43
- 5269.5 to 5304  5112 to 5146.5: 1.40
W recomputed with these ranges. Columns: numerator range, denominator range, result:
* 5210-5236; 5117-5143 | 1.32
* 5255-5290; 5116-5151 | 1.33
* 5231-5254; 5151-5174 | 1.63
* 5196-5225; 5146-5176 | 1.28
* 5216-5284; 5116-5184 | 1.46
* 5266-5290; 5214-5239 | 0.97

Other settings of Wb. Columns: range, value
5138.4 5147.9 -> 20.9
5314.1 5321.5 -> 33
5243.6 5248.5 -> 28.9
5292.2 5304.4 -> 29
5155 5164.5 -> 23.1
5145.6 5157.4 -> 19.2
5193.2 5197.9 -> 24.4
